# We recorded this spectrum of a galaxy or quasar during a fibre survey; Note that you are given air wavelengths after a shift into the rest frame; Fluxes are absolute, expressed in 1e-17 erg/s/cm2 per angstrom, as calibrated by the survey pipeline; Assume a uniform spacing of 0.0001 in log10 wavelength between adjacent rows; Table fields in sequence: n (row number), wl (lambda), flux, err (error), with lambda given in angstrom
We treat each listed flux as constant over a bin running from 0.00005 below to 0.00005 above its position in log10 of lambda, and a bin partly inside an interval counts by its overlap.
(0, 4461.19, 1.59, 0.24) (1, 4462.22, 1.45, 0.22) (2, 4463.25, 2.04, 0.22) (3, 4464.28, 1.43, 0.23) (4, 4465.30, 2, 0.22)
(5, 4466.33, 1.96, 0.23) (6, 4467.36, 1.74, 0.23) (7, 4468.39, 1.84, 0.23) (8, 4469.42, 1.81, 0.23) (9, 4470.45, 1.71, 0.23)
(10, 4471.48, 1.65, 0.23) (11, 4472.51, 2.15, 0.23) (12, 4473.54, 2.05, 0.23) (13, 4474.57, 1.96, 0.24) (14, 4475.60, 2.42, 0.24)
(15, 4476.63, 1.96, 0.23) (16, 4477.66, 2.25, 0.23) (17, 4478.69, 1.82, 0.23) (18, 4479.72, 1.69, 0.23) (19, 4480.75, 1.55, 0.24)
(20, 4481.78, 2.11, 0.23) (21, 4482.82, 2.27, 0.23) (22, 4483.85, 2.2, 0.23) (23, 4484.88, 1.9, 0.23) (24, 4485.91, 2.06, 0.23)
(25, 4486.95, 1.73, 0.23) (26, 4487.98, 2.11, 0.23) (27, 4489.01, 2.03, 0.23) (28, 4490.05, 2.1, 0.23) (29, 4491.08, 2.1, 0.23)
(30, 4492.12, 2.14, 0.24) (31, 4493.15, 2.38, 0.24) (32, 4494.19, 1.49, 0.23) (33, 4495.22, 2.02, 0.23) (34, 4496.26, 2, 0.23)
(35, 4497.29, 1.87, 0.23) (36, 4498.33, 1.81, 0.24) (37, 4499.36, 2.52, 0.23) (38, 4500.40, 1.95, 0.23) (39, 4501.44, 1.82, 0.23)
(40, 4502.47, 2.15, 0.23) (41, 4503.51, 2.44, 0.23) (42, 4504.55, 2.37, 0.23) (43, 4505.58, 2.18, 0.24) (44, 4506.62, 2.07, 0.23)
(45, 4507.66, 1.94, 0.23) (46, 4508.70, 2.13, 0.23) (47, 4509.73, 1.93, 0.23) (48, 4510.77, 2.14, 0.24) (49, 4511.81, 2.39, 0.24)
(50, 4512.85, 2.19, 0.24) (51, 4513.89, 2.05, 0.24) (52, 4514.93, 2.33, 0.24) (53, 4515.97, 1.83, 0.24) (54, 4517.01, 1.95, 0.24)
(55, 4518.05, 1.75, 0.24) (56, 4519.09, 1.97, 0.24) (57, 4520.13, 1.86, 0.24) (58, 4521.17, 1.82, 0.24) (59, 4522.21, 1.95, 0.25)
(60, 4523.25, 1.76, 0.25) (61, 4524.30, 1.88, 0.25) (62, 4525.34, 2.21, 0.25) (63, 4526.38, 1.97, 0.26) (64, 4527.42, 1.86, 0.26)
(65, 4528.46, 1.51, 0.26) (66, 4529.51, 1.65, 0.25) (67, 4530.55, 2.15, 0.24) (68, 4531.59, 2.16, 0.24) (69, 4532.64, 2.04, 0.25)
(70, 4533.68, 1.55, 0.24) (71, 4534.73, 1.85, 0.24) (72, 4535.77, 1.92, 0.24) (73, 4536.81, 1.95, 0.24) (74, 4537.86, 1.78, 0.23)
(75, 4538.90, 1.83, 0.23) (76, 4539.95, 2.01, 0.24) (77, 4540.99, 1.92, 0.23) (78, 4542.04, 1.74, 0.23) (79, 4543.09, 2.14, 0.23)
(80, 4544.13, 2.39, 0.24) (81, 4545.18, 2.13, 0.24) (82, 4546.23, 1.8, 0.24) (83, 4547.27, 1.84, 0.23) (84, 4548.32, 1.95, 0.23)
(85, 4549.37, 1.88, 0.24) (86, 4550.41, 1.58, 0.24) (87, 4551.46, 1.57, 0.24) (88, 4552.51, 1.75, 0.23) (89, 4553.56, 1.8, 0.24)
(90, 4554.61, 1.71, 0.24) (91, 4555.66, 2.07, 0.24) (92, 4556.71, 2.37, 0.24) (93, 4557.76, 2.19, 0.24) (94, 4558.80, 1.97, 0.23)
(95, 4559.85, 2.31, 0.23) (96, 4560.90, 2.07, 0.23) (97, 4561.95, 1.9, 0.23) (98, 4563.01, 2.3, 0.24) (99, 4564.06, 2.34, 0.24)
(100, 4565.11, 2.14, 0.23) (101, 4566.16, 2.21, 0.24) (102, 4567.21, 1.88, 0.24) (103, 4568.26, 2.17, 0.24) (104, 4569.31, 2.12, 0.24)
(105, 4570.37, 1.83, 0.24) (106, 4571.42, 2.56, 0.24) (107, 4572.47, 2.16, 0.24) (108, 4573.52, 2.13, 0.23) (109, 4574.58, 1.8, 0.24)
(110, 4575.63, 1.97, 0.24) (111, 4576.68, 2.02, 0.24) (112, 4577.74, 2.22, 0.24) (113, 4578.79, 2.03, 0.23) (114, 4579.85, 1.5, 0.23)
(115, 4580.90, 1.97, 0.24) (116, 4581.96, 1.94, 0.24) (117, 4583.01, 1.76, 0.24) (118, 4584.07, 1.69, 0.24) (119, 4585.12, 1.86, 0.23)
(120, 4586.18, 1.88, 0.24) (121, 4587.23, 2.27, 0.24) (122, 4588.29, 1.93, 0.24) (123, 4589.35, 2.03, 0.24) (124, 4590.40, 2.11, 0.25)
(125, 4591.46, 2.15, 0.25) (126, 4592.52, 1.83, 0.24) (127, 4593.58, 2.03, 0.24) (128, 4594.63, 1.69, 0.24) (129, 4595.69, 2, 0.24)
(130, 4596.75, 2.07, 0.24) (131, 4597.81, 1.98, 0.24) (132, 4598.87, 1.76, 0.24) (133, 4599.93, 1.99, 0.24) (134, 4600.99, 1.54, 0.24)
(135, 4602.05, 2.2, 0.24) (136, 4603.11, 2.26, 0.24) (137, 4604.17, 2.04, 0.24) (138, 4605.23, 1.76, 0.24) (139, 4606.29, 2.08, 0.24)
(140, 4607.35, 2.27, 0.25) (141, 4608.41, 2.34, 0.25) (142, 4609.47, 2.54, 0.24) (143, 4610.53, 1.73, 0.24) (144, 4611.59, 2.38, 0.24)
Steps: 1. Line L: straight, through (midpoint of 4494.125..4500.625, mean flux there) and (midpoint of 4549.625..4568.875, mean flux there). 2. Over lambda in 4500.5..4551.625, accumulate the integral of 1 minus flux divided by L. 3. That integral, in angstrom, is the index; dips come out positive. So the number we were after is 0.8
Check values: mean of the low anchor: 1.98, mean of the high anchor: 2.02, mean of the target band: 1.97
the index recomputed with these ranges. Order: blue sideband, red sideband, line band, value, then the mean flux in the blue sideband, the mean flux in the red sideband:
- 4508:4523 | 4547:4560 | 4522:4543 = 0.86 angstrom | 2.02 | 1.91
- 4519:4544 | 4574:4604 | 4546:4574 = -1.46 angstrom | 1.9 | 1.95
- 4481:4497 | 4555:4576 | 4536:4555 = 2.00 angstrom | 2.03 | 2.12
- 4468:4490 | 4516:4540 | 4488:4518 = -2.36 angstrom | 1.97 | 1.88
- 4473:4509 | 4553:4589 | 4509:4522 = 0.15 angstrom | 2.05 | 2.03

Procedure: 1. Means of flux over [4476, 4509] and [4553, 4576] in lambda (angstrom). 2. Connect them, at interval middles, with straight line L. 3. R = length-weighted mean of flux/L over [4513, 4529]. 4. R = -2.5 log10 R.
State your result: 0.08 mag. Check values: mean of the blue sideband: 2.04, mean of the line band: 1.92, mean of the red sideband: 2.09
